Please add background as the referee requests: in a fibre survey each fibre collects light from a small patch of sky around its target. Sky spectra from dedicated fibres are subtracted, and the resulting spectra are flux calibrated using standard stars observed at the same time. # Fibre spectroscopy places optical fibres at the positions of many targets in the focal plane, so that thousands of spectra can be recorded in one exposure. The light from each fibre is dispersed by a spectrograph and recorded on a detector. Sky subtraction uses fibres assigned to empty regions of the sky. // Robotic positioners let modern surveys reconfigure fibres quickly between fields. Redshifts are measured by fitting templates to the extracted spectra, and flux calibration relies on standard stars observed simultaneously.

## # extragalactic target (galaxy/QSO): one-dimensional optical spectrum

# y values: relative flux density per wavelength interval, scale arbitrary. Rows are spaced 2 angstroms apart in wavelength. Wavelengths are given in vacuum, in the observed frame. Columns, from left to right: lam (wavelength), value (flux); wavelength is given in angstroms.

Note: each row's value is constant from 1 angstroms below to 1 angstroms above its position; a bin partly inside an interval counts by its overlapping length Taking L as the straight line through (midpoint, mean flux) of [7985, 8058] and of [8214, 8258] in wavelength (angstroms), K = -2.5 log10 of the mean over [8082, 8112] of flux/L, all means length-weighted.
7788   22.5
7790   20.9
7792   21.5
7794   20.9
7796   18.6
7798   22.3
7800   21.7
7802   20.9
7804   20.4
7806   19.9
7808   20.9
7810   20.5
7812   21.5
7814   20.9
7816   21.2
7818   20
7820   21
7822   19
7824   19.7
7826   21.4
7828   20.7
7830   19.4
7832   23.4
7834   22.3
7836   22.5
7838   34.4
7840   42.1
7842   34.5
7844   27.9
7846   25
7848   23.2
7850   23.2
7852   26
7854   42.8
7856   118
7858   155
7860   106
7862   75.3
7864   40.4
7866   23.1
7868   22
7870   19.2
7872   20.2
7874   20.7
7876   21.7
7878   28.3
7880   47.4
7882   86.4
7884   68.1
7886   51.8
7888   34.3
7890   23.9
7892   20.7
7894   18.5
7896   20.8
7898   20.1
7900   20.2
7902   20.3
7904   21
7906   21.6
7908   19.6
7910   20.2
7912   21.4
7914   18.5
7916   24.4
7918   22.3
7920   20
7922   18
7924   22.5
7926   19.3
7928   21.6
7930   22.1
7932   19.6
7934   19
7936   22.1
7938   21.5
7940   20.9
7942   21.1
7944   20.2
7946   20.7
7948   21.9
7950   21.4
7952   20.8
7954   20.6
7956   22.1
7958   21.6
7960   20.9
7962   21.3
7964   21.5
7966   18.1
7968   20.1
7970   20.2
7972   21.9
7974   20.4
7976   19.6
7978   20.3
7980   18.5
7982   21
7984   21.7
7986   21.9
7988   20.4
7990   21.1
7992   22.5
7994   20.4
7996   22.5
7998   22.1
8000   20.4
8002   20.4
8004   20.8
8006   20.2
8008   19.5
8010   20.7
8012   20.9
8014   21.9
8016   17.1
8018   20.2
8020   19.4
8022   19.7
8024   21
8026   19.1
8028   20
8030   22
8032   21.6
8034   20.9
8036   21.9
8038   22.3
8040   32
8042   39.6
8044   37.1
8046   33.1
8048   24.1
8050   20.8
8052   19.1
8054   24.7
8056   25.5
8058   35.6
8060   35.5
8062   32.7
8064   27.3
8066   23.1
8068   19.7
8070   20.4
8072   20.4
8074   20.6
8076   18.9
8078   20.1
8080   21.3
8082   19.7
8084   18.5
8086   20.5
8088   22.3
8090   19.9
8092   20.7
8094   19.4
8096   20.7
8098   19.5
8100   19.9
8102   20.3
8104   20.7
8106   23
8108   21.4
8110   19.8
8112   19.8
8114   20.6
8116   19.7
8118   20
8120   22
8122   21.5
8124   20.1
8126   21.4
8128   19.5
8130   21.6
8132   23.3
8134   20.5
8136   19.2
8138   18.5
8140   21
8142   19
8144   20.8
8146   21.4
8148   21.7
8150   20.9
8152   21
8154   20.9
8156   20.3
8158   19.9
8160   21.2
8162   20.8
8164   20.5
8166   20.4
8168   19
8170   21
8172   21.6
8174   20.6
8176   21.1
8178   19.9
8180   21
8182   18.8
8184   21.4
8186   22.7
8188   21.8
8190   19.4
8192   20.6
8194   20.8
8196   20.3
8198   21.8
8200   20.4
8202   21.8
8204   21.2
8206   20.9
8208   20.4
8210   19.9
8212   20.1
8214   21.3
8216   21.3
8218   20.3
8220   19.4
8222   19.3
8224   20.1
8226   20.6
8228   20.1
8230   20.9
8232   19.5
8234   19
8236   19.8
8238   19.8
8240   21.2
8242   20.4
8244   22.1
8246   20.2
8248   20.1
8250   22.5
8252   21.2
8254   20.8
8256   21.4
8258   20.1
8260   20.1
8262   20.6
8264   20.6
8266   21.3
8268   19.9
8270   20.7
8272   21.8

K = 0.082 mag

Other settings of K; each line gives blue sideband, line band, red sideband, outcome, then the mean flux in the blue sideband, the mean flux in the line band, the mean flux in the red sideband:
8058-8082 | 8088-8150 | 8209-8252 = 0.11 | 24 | 20.6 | 20.4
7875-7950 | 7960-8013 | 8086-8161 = 0.16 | 25.9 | 20.7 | 20.6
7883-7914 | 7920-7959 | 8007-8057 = 0.22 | 26.6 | 20.9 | 23.4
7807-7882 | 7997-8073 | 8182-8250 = 0.17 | 35.6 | 23.8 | 20.6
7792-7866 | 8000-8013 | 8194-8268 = 0.34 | 33.9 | 20.4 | 20.6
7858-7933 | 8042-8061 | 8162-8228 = -0.12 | 32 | 29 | 20.6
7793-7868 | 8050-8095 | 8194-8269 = 0.13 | 33.8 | 22.9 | 20.6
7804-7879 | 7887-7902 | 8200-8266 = 0.39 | 34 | 22.5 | 20.5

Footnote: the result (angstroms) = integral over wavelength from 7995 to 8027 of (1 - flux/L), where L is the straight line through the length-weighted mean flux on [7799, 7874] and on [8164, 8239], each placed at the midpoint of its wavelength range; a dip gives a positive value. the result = 8.2 angstroms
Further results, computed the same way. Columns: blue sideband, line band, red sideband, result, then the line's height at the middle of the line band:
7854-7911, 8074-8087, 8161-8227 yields 3.85 angstroms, 28.3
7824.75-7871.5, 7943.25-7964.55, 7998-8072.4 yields 7.01 angstroms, 31.6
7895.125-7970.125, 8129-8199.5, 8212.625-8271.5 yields -0.42 angstroms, 20.6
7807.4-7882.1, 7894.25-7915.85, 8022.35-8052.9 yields 7.93 angstroms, 32.3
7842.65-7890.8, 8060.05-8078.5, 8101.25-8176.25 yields 2.82 angstroms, 27.4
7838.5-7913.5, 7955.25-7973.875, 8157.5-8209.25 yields 7.01 angstroms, 33.4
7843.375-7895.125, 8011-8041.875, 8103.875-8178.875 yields 9.00 angstroms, 31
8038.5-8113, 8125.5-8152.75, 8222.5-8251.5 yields 2.12 angstroms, 22.4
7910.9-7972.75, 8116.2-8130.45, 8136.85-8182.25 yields -0.14 angstroms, 20.6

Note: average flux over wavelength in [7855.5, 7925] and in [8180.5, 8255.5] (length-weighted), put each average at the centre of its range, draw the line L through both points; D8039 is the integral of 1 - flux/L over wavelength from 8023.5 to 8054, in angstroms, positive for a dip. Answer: 4.6 angstroms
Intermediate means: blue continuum 36.9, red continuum 20.6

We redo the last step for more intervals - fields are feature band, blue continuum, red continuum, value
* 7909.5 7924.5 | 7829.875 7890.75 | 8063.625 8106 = 6.66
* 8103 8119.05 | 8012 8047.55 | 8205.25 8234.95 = 1.24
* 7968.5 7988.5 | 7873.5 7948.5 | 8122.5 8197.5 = 3.19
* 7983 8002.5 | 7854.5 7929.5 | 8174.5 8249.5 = 6.27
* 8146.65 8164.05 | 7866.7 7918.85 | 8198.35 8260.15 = 1.09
